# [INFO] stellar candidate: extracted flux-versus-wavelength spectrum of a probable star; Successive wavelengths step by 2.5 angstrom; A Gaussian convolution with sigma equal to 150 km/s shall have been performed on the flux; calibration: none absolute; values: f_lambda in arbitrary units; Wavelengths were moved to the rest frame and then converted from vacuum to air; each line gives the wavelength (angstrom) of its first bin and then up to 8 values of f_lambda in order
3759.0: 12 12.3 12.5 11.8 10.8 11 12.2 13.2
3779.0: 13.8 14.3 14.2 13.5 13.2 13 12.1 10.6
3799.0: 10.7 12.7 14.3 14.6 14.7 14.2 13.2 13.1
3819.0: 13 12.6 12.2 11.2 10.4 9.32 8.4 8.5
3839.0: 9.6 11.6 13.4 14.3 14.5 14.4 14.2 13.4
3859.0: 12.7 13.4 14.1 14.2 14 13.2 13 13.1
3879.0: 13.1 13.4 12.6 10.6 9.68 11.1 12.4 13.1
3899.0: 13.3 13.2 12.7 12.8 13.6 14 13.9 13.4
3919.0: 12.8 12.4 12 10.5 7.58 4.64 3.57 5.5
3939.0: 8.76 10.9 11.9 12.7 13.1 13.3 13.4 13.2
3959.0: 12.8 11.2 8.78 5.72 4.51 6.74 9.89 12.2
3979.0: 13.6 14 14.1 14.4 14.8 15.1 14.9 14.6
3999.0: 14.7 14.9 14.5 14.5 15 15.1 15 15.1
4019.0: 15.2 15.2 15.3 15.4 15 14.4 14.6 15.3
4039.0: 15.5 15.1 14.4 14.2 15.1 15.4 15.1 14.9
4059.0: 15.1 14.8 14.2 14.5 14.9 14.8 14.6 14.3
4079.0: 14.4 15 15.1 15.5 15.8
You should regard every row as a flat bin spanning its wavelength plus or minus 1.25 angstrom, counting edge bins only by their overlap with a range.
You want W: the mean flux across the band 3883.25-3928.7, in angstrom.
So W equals 12.3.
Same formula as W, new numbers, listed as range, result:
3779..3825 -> 13.1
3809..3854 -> 12.1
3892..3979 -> 10.9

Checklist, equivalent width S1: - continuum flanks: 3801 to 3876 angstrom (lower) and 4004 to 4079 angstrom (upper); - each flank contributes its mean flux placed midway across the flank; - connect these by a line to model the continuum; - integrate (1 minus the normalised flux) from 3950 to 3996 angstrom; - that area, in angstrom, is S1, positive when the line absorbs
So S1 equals 7.5 angstrom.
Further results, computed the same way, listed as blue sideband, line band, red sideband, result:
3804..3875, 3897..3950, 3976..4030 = 9.99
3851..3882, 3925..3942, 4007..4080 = 8.21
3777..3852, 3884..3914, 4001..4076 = 2.10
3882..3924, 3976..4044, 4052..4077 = -3.48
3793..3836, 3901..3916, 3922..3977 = -4.25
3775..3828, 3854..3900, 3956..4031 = 0.95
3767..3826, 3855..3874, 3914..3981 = -2.95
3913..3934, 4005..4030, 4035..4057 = -2.05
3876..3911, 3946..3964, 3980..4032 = 1.60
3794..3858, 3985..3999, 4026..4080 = -0.58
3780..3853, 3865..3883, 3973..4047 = -0.45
